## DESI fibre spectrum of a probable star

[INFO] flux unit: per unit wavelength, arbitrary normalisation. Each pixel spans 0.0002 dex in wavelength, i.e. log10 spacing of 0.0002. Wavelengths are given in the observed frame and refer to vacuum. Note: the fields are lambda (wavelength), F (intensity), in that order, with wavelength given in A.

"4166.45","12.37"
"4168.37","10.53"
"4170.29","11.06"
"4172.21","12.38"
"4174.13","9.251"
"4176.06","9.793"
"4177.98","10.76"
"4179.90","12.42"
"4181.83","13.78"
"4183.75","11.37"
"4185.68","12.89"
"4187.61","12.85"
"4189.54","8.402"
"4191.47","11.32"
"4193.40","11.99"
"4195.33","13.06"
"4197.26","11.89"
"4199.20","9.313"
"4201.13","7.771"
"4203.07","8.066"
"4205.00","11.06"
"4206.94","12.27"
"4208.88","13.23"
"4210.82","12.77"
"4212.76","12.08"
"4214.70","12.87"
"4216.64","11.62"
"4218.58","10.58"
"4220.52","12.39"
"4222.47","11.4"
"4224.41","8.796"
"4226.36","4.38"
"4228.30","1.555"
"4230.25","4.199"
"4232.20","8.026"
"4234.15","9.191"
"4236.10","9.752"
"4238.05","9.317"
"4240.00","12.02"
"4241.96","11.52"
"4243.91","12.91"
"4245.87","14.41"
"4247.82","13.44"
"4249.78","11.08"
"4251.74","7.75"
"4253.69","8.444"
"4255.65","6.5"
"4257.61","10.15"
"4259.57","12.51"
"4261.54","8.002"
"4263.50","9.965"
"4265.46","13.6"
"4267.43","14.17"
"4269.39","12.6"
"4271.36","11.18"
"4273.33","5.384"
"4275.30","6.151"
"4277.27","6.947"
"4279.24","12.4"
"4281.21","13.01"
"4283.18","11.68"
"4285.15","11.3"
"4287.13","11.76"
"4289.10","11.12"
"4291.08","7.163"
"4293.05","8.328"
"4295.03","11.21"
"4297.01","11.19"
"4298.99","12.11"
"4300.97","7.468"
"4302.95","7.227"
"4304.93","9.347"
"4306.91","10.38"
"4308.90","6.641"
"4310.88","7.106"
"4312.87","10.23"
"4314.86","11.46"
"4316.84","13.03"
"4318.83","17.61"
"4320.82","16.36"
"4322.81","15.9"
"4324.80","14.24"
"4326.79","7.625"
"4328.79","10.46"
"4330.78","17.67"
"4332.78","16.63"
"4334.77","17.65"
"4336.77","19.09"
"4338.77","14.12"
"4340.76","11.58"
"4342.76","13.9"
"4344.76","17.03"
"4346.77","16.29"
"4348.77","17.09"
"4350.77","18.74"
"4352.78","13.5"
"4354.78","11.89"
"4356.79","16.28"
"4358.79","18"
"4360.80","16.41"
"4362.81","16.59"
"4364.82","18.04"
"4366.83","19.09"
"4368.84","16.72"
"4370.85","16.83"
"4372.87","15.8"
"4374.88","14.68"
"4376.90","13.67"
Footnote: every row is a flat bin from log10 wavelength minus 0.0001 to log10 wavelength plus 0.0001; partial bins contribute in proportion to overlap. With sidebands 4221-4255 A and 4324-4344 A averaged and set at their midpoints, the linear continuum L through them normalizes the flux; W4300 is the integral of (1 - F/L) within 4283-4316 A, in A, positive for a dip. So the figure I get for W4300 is 7.3 A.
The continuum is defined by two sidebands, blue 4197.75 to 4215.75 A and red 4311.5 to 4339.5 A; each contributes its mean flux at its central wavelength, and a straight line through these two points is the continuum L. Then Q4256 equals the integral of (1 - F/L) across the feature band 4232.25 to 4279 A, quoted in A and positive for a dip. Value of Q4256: 7.9 A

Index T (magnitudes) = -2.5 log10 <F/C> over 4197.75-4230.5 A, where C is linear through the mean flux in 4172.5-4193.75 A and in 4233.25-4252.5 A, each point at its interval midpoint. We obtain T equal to 0.15 mag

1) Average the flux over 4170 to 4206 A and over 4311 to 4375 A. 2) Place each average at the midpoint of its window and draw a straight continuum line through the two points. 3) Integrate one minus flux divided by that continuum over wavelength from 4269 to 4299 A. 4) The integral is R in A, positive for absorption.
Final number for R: 7.7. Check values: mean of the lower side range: 11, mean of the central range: 10.1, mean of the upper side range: 15.2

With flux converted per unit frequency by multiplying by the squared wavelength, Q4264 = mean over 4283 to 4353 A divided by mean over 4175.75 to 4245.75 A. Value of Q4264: 1.26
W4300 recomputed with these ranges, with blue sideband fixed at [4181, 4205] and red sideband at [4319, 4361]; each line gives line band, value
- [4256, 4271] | 2.0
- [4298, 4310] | 4.5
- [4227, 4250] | 5.1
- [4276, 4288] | 2.3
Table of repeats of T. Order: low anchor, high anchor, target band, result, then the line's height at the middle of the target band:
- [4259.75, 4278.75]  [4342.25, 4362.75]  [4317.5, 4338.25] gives -0.08 mag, 14.2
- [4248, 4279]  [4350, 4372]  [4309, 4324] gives 0.07 mag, 13.5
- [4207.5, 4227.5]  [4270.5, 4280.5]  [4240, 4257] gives -0.12 mag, 9.64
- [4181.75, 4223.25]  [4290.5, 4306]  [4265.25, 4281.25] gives -0.05 mag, 9.88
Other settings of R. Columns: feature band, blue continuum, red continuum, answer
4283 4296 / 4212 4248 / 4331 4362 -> 2.70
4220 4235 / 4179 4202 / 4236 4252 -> 5.48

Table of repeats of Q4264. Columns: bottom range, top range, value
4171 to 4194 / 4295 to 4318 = 0.91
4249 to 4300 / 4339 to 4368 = 1.62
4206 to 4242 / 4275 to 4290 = 1.12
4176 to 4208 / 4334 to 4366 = 1.55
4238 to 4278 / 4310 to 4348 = 1.40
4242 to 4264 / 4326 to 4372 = 1.57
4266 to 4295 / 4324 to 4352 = 1.51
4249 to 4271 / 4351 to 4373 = 1.64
